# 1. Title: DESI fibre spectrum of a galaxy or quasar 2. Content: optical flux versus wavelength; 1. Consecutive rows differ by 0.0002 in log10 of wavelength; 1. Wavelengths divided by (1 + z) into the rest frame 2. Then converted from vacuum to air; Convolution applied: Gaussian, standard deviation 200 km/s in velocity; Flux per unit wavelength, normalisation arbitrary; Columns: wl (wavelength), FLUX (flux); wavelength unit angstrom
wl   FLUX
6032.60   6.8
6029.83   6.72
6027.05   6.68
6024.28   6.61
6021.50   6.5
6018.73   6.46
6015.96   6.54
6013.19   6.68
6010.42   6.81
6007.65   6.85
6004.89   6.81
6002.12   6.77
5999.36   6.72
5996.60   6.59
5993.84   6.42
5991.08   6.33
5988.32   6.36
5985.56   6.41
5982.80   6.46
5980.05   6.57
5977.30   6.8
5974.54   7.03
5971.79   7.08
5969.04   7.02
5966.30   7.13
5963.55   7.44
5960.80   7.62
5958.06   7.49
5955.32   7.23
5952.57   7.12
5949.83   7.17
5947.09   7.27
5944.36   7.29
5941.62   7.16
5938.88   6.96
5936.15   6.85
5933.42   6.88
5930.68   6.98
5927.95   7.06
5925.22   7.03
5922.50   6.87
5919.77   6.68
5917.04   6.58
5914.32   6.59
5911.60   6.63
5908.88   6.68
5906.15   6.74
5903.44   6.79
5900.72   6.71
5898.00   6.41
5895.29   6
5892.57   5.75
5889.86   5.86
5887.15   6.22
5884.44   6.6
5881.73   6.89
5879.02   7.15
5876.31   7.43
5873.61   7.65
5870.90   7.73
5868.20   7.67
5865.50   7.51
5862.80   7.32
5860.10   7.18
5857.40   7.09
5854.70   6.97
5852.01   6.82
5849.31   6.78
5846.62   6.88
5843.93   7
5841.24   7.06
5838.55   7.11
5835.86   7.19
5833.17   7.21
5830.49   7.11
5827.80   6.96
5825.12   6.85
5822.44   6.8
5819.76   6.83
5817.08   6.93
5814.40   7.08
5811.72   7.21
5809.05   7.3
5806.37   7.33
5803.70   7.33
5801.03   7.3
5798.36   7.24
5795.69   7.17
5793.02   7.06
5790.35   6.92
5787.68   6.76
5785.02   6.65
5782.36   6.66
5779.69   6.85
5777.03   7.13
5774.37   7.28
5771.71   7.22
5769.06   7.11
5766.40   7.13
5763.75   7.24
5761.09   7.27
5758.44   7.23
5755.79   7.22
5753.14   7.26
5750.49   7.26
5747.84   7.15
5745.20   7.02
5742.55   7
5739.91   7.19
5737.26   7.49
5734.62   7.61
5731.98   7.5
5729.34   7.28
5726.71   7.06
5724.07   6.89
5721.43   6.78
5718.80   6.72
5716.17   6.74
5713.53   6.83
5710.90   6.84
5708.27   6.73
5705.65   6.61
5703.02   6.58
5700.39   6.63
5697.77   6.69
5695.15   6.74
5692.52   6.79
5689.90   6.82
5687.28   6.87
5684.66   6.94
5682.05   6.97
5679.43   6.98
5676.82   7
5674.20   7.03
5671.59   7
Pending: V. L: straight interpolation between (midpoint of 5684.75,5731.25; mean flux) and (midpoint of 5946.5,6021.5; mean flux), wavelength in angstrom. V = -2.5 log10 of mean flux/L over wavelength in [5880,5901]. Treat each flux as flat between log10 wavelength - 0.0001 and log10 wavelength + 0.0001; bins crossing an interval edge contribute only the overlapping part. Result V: 0.09 mag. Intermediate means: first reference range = 6.81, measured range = 6.3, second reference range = 6.85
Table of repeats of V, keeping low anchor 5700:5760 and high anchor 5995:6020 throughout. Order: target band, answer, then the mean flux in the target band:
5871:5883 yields -0.07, 7.33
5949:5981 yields -0.06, 7.15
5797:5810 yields -0.05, 7.3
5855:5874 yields -0.08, 7.41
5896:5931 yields 0.01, 6.73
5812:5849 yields -0.01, 7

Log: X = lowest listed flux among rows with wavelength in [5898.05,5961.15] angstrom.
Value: 6.58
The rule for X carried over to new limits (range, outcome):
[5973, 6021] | 6.33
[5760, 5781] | 6.85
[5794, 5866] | 6.78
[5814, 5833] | 6.8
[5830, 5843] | 7.06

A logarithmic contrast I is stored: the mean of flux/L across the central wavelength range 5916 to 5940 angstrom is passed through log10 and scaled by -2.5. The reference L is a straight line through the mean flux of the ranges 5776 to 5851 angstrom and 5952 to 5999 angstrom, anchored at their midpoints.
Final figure 0.01 mag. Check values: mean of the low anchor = 7.02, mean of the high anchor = 6.88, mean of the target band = 6.88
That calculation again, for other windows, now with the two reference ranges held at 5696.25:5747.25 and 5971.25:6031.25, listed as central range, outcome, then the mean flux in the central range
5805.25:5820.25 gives -0.04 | 7.12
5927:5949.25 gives -0.05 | 7.06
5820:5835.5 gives -0.02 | 6.99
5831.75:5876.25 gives -0.06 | 7.21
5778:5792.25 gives 0.02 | 6.79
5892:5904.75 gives 0.07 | 6.36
